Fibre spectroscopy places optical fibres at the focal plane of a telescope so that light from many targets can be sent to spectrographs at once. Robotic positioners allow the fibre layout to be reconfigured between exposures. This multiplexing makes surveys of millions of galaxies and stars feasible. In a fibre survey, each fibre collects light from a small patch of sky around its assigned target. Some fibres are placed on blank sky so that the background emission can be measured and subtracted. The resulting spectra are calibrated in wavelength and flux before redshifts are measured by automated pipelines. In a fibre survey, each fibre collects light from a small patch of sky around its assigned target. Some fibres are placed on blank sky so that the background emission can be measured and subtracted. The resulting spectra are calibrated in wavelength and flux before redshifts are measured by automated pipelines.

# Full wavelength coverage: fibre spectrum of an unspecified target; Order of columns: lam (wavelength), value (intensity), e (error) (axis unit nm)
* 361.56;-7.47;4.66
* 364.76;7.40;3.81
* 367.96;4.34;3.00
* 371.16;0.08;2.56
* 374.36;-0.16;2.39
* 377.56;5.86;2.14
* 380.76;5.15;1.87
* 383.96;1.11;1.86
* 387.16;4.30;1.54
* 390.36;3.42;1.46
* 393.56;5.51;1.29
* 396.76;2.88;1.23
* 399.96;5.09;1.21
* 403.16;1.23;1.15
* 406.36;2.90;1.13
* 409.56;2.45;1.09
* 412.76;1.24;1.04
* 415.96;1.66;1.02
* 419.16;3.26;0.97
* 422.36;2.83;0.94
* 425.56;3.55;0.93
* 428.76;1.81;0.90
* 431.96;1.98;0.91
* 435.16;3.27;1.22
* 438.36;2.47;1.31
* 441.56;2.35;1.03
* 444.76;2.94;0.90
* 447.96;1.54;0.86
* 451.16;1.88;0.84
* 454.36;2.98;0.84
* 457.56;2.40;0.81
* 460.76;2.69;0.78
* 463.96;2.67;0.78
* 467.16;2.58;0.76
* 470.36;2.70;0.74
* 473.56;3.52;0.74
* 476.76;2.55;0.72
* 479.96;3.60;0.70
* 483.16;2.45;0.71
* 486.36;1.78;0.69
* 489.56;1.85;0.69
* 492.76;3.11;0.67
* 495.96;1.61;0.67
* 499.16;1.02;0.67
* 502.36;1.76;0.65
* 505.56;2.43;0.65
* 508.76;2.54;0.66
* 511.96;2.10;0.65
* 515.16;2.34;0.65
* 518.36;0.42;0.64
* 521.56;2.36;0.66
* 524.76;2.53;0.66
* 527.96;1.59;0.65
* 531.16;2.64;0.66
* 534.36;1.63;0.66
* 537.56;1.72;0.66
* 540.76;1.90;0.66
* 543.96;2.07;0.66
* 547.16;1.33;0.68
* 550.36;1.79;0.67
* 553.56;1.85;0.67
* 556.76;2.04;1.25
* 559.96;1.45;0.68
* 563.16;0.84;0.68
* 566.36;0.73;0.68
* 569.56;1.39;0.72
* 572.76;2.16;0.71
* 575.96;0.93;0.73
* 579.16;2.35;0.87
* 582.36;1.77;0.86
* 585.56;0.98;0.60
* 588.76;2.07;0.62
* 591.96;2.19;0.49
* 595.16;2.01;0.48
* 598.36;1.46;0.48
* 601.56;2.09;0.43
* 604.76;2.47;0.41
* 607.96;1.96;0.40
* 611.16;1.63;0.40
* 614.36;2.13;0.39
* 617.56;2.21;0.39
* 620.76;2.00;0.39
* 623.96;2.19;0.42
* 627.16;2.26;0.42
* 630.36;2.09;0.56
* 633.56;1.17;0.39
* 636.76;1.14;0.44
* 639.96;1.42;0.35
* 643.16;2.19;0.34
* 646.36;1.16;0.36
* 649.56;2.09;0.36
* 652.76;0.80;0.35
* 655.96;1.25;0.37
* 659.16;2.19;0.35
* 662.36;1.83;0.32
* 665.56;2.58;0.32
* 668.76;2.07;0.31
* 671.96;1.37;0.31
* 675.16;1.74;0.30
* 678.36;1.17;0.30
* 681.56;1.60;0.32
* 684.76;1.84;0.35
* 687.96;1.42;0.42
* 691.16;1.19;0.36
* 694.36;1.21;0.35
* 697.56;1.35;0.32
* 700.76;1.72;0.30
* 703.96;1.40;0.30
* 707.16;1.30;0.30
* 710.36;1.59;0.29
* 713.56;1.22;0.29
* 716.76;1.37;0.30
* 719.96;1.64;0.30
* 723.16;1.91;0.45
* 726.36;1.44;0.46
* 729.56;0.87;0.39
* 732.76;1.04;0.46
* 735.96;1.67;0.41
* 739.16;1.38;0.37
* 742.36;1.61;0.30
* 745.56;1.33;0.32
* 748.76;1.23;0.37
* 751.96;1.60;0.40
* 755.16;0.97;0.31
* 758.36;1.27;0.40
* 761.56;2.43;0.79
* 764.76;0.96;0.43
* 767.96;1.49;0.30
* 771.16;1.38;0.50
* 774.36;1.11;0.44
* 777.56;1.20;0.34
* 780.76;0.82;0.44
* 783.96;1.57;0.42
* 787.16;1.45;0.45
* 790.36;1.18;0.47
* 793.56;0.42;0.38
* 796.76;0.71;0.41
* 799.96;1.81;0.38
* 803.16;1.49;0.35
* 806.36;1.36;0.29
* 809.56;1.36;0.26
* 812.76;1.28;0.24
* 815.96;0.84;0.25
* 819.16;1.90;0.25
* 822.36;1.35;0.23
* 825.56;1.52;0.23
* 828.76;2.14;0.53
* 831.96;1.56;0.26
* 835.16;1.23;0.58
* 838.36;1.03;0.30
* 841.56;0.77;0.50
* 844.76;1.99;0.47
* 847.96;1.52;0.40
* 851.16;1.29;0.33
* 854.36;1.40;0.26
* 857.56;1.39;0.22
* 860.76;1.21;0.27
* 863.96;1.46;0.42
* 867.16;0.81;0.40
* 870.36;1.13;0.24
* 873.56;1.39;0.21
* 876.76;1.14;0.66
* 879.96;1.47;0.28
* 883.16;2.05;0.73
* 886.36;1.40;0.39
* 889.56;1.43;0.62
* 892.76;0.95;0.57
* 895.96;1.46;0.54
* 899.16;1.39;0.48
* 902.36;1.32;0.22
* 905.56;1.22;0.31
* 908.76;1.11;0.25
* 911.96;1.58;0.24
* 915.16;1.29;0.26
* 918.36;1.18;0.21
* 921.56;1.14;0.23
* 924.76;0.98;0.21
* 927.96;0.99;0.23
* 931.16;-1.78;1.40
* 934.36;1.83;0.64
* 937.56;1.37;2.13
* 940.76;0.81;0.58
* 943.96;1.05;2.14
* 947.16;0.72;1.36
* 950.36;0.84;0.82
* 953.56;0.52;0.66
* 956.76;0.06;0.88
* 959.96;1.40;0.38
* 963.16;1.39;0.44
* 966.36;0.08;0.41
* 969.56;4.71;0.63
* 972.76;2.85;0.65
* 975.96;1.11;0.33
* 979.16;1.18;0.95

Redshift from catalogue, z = 1.604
